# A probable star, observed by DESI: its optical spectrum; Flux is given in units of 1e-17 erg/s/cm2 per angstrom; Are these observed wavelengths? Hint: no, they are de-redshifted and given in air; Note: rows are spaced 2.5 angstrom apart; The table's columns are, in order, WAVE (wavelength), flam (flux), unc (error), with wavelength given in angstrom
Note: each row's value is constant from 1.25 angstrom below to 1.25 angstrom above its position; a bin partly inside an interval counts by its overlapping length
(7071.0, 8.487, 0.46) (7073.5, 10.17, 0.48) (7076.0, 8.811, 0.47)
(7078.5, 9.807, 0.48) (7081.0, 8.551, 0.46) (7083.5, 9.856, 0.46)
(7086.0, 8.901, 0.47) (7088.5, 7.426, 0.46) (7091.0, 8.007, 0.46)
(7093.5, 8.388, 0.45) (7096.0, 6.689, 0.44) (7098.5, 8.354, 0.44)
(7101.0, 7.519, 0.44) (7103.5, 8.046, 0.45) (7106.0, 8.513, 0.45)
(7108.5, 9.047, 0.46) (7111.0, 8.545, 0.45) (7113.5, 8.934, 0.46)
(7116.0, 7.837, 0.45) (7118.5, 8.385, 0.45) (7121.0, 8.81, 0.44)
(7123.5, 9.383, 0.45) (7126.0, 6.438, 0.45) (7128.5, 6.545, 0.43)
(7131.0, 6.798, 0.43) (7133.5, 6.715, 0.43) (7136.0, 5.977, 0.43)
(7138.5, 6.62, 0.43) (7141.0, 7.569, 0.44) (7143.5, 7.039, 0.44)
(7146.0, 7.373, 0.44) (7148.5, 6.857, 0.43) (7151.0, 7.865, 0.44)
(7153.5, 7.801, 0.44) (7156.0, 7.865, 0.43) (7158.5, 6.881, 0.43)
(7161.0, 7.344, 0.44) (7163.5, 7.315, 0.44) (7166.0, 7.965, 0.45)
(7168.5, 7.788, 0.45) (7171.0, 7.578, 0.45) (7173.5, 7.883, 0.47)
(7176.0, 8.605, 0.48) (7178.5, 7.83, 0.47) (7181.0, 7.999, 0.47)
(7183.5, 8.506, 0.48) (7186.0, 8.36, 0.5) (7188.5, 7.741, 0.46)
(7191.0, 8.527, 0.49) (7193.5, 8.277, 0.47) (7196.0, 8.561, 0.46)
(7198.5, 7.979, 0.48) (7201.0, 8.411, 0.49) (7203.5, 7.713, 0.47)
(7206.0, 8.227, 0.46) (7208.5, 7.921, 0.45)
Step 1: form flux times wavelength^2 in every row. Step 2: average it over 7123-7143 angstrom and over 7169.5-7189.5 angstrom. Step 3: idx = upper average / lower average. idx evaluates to 1.2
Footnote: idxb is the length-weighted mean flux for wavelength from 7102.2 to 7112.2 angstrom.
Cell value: 8.53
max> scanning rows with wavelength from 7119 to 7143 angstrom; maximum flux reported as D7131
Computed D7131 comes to 9.383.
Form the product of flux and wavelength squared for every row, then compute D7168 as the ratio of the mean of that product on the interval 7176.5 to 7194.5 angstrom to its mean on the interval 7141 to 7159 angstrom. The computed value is 1.1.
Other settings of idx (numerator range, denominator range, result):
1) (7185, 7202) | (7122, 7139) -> 1.21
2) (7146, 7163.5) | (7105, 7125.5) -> 0.87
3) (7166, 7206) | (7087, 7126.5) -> 1.01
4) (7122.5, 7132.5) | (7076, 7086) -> 0.79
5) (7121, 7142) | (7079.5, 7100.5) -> 0.87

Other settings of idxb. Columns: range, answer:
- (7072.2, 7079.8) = 9.58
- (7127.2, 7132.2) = 6.67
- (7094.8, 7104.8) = 7.66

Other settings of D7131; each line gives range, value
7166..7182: 8.605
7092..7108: 8.513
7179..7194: 8.527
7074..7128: 9.856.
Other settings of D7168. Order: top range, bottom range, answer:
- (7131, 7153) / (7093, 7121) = 0.86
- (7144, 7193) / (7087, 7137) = 1.01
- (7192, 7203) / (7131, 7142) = 1.25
